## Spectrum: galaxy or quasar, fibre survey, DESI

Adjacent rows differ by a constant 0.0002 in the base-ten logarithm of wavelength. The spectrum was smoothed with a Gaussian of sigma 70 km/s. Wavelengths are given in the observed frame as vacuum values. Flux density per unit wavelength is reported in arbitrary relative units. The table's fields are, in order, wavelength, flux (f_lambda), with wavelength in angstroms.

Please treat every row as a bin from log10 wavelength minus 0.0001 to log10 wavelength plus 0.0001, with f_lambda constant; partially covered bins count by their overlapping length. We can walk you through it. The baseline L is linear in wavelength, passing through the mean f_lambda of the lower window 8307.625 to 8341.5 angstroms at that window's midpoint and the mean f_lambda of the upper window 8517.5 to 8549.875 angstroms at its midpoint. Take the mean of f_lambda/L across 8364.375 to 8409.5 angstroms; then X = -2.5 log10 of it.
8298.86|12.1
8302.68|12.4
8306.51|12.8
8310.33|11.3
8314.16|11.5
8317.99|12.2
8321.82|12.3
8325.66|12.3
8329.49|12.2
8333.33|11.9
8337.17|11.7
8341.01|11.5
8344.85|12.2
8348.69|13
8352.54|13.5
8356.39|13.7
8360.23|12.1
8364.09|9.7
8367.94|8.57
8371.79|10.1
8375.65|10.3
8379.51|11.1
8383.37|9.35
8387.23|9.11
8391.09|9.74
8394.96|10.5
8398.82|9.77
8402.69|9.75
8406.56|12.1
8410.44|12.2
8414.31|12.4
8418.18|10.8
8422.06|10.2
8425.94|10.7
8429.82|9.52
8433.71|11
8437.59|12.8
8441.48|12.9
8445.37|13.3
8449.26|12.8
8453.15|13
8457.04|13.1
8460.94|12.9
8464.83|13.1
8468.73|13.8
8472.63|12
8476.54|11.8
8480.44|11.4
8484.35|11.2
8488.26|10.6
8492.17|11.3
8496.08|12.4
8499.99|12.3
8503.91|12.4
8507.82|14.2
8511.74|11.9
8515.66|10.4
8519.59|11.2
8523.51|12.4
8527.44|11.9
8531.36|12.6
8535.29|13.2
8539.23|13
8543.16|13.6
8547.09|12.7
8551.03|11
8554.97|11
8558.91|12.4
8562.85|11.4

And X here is 0.20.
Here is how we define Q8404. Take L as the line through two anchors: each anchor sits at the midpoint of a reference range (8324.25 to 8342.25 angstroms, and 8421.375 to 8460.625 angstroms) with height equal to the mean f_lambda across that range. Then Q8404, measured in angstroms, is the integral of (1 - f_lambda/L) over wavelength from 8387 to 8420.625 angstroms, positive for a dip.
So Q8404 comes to 3.4 angstroms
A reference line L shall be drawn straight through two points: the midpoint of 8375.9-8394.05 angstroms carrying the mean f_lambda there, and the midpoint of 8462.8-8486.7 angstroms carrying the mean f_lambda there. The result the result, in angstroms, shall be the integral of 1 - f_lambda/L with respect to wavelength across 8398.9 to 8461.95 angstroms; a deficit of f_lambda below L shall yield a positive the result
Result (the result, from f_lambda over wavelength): -3.9 angstroms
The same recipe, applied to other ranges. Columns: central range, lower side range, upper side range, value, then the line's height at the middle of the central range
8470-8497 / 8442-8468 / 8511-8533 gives 2.03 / 12.5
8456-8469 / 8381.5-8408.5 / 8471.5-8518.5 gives -2.22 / 11.2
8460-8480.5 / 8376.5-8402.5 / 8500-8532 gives -2.28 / 11.3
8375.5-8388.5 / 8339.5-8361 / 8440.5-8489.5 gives 2.77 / 12.7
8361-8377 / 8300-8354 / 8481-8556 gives 3.08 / 12.2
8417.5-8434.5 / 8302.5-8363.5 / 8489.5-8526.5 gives 2.44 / 12.1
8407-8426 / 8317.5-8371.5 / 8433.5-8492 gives 1.24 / 12.2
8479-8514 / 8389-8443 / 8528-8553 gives 0.31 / 12.1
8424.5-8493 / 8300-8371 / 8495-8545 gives 0.90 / 12.3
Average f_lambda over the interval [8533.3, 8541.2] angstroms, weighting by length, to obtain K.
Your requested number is 13.1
